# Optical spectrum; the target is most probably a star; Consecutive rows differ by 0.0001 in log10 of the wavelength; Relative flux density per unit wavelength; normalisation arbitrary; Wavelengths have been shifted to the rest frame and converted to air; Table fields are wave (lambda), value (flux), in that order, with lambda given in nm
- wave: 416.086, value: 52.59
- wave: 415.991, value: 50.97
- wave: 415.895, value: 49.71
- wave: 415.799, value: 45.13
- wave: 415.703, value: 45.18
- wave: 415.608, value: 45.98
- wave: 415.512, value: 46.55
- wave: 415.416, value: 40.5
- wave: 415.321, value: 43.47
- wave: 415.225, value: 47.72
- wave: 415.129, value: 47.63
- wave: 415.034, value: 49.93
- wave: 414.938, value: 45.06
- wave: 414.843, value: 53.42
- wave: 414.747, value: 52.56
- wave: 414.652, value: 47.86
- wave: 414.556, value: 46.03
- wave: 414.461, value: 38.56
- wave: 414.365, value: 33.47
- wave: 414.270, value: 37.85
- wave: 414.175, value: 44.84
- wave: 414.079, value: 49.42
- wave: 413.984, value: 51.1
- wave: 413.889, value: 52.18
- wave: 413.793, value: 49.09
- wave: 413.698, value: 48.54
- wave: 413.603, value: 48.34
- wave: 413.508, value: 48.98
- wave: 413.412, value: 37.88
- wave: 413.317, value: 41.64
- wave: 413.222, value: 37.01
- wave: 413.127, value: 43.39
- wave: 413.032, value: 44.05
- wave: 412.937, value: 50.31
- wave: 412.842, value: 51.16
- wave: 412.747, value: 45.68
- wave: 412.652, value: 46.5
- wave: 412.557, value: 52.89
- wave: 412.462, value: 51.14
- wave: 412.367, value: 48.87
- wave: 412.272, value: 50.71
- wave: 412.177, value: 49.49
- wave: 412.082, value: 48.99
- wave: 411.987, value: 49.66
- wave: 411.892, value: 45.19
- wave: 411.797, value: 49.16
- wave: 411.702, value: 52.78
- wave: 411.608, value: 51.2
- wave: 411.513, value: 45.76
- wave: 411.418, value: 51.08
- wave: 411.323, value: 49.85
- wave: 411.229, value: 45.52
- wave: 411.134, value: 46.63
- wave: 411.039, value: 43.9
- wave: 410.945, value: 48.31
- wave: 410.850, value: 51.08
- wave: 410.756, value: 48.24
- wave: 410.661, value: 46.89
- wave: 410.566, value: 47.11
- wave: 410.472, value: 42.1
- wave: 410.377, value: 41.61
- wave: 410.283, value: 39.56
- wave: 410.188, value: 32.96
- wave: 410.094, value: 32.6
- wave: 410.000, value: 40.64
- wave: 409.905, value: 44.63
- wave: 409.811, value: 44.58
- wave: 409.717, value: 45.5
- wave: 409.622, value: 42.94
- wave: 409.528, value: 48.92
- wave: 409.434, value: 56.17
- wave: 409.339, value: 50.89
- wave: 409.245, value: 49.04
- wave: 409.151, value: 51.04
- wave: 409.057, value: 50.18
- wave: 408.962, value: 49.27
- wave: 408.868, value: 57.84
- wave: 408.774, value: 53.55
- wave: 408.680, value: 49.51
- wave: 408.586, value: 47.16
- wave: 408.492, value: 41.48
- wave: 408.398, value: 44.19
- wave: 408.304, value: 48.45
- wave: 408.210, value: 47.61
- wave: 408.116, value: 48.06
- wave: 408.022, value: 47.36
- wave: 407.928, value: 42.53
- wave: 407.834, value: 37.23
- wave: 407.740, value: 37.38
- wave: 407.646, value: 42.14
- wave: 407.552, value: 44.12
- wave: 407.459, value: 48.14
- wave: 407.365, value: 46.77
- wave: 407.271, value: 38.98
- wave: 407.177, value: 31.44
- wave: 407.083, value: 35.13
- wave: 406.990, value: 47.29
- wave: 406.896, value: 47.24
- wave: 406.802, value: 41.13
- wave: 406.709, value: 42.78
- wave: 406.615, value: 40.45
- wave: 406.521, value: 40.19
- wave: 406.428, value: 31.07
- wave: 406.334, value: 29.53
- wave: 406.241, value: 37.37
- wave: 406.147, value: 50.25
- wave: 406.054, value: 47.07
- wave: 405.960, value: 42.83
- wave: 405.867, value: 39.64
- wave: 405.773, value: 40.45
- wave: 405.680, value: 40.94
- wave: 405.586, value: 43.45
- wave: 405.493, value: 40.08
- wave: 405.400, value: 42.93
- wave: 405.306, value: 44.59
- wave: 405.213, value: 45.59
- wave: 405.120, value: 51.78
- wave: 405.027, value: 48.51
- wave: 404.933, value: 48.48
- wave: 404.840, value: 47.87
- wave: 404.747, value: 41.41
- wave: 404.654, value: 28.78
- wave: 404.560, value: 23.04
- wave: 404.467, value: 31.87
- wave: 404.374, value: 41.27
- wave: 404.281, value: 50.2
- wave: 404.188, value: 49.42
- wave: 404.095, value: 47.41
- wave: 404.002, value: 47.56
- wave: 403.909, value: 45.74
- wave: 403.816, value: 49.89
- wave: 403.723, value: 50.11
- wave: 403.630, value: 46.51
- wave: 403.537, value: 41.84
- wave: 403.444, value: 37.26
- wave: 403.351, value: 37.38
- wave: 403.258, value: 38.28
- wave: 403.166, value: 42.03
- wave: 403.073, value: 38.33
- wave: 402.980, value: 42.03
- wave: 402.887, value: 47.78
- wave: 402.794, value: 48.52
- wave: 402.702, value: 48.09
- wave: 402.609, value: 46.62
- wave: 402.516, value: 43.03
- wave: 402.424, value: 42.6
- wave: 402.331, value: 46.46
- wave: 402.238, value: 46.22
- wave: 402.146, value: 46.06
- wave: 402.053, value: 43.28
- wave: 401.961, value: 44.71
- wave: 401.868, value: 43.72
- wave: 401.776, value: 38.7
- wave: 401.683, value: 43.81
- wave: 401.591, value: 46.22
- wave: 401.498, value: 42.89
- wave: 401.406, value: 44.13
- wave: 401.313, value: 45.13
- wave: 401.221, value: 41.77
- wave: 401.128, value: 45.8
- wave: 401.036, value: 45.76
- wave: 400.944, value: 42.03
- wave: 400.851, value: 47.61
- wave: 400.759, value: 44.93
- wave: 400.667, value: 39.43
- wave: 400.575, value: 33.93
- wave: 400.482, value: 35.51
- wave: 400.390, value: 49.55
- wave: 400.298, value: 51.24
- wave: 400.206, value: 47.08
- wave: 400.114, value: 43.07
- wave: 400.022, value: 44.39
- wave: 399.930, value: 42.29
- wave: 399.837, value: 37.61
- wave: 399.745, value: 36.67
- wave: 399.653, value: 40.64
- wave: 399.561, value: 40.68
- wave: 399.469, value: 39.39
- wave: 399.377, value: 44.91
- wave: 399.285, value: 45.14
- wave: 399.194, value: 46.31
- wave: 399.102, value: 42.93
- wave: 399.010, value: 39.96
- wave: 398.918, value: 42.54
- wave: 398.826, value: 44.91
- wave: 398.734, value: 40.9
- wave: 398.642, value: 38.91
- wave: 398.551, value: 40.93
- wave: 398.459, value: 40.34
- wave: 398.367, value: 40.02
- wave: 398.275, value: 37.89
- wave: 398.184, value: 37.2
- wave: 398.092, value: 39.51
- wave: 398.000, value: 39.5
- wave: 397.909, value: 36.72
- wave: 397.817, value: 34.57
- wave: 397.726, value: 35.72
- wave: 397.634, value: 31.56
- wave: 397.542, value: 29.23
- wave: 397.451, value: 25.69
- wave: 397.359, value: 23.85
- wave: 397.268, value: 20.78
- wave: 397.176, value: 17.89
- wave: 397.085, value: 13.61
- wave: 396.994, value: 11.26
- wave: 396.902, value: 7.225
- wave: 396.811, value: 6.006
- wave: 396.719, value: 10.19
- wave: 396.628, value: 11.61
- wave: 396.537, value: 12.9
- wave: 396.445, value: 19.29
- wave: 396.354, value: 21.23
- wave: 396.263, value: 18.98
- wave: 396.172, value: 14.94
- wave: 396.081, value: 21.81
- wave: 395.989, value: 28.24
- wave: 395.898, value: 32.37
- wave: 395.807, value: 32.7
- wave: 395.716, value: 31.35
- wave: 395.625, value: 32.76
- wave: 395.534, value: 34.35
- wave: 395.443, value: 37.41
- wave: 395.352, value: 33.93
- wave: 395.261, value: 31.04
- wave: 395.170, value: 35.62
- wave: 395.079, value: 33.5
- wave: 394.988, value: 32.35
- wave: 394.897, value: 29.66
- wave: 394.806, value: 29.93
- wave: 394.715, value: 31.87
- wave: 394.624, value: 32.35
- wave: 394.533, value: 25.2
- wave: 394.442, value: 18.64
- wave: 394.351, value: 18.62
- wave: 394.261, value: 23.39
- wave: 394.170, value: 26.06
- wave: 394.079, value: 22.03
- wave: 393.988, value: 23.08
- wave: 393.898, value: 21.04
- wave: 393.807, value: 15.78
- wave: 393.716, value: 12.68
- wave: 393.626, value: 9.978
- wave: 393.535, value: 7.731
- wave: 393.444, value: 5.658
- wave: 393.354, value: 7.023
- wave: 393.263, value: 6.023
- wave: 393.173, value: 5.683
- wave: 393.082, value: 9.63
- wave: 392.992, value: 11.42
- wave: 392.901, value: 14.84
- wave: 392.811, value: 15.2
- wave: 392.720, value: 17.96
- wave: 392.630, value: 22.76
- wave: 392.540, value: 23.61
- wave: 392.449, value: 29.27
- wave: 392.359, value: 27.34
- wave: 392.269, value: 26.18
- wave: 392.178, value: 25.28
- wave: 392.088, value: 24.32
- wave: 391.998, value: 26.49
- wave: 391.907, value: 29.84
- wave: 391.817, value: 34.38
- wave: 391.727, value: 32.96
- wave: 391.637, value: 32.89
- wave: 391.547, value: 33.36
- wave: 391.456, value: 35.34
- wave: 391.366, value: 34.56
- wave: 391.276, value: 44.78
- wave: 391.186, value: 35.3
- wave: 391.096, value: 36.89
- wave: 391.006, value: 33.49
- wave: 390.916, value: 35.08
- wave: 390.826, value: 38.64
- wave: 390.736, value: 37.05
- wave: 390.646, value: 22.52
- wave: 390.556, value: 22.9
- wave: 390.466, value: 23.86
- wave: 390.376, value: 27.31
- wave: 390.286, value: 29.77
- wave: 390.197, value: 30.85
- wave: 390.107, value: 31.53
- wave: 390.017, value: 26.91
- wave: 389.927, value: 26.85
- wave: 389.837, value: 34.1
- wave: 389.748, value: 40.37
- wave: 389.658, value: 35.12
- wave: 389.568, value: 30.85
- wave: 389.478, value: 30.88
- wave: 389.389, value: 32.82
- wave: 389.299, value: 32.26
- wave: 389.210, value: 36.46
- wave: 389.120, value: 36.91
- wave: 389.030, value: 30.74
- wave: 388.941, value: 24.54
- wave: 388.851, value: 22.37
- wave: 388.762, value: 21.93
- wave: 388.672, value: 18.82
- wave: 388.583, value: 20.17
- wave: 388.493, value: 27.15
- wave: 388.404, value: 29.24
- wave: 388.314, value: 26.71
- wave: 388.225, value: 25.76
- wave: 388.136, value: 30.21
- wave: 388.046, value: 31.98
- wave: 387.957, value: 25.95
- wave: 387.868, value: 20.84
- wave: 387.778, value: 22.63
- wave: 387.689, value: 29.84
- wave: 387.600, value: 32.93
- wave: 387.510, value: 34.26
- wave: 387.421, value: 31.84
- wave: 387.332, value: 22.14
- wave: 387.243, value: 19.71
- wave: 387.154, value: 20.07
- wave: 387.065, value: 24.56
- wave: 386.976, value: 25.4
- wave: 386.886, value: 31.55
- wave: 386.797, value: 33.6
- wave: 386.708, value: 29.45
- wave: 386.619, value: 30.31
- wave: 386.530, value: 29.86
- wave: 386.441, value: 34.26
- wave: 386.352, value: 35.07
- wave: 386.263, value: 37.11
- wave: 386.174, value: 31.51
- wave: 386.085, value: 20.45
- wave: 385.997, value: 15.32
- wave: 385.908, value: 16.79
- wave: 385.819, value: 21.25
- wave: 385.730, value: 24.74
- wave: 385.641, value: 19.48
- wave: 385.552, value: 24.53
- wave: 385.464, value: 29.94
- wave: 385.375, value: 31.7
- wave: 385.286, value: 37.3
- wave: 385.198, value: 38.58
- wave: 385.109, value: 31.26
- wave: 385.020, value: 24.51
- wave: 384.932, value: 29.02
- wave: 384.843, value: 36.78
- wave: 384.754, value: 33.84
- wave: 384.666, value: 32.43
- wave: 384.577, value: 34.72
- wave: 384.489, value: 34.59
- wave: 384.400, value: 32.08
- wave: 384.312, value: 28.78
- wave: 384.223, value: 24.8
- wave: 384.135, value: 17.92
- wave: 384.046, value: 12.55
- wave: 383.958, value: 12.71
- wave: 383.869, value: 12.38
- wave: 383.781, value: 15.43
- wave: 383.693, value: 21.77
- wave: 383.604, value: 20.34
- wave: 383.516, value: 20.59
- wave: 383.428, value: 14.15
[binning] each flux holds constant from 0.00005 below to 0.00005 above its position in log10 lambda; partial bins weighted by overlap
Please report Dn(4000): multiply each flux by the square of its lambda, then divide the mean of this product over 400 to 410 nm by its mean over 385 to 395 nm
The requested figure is 1.79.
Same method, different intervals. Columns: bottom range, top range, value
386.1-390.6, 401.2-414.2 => 1.72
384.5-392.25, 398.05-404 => 1.55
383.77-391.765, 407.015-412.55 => 1.79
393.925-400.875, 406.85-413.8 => 1.53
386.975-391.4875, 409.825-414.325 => 1.76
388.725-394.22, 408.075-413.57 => 2.00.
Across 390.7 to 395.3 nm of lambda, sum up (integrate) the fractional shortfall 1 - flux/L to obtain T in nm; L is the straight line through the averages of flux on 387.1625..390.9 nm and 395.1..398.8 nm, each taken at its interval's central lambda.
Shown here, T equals 0.55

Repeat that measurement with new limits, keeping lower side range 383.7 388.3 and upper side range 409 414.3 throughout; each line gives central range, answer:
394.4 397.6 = 0.952 nm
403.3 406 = -0.105 nm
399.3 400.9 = -0.187 nm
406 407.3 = 0.087 nm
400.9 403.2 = -0.283 nm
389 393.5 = 0.498 nm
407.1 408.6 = 0.027 nm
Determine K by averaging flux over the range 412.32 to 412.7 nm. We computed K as 49.8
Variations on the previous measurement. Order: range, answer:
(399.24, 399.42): 45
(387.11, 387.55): 25.6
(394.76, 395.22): 32.2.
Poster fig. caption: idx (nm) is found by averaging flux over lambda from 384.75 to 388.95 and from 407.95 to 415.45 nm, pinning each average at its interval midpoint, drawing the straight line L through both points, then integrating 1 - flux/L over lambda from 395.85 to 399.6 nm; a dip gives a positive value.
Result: 0.64 nm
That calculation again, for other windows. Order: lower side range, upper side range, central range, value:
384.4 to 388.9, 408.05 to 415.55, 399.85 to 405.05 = -0.490 nm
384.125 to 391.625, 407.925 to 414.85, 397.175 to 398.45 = 0.137 nm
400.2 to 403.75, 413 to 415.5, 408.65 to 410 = -0.137 nm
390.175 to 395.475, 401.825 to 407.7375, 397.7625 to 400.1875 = -0.453 nm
